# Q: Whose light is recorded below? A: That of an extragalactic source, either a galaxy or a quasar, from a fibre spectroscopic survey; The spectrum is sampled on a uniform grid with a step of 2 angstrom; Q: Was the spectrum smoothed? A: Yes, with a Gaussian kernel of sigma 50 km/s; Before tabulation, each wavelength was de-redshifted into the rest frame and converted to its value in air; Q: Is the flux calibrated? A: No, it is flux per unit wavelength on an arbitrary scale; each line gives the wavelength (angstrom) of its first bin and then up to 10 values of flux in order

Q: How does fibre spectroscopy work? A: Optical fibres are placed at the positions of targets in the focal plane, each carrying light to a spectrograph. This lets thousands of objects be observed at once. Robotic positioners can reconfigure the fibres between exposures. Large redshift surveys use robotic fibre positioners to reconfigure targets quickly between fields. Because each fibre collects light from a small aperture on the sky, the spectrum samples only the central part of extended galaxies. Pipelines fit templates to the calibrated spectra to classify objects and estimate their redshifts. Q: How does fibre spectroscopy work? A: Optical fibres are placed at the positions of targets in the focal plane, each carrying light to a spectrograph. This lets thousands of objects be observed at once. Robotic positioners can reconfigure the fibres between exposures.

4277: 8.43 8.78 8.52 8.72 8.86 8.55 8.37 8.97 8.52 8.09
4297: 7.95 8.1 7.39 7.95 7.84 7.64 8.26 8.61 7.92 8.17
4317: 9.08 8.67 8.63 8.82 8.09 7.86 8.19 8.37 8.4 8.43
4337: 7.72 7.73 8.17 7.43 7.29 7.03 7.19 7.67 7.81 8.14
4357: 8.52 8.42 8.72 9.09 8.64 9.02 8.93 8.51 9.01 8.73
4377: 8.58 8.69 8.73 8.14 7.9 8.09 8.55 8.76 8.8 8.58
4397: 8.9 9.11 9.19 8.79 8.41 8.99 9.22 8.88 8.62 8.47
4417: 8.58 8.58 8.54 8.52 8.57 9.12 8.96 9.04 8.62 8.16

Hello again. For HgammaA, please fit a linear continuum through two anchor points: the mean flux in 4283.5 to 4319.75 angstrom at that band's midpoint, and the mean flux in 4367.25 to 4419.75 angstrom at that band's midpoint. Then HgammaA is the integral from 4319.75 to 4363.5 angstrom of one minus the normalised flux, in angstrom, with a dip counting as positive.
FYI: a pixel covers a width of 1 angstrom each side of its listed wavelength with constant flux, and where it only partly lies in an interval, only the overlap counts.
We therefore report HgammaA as 2.0 angstrom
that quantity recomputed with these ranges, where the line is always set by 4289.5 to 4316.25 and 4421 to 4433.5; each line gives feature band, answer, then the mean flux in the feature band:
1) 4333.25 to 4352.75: 1.6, 7.67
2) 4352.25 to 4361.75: 0.1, 8.33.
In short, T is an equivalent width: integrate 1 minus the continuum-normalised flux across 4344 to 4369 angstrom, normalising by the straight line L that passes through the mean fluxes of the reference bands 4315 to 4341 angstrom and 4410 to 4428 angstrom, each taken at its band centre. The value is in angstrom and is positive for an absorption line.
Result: 0.8 angstrom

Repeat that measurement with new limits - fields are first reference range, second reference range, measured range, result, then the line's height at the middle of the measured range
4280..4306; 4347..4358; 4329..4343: -0.3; 7.93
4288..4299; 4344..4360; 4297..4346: -0.3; 8.07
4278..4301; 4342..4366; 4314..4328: -0.4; 8.23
